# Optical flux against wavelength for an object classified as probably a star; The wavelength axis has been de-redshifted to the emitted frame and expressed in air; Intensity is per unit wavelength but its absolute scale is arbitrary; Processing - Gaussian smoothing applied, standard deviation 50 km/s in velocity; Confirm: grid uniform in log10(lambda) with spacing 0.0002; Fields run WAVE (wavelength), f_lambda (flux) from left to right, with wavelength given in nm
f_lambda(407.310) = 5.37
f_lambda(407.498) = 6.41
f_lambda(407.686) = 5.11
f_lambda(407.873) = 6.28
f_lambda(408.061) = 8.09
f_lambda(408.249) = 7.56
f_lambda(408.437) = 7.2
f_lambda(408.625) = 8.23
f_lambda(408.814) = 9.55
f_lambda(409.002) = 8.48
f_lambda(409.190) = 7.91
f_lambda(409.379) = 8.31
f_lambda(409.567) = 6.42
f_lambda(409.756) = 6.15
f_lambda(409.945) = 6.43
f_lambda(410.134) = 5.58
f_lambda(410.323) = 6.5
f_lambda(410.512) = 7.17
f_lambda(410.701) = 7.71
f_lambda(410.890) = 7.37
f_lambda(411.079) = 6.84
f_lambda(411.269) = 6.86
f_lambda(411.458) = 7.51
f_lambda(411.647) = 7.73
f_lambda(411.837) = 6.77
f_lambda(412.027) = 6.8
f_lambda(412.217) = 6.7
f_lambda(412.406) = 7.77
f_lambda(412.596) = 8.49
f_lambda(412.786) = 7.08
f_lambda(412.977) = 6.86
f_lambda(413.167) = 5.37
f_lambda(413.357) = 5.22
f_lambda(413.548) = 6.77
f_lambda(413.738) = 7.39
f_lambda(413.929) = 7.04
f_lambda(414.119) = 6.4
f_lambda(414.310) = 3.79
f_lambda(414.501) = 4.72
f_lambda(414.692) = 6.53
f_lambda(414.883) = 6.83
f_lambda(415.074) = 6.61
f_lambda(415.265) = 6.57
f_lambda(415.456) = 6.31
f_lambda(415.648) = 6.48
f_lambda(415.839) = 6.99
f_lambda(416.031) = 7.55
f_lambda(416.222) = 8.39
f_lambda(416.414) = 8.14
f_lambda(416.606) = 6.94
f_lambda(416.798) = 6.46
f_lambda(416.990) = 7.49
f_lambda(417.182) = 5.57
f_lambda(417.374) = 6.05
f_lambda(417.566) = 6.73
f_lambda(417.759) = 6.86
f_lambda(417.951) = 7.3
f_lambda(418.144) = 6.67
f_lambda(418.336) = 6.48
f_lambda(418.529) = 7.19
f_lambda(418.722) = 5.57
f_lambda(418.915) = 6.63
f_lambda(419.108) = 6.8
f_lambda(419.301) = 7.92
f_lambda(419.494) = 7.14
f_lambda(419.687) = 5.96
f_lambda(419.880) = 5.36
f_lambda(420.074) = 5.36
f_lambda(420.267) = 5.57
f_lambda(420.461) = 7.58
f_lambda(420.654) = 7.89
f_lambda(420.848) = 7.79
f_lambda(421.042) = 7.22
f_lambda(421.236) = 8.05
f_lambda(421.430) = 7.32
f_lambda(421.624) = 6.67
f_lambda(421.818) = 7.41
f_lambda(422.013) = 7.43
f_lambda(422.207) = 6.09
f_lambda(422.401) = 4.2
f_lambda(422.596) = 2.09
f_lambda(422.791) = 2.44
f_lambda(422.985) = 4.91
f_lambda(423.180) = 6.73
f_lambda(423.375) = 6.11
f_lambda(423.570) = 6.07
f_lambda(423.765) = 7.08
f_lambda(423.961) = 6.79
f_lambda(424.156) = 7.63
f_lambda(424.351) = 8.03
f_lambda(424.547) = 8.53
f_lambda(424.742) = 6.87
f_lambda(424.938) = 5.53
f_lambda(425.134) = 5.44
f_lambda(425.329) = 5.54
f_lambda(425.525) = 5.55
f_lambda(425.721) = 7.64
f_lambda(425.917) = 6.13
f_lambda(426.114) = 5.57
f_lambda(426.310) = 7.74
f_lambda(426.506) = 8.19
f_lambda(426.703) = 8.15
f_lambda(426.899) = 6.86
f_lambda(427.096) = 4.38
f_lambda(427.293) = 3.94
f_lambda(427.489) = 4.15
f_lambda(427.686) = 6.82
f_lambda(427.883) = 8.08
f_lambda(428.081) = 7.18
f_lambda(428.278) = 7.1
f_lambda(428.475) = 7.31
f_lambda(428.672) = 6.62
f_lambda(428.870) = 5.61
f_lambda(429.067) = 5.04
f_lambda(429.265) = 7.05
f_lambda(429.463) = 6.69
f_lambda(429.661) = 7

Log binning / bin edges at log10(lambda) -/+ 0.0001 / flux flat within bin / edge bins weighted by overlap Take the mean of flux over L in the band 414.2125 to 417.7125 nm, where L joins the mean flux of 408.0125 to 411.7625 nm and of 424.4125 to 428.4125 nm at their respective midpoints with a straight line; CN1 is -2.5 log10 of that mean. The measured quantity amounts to 0.08 mag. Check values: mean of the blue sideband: 7.37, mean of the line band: 6.57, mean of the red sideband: 6.49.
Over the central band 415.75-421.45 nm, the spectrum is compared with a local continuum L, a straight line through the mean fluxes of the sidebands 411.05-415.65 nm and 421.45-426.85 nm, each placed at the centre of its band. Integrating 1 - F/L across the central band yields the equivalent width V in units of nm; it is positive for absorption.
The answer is -0.36 nm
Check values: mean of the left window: 6.62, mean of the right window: 6.34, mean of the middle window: 6.89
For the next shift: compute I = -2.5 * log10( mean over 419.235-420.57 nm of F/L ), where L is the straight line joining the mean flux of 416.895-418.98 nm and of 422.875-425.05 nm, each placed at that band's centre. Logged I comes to 0.04 mag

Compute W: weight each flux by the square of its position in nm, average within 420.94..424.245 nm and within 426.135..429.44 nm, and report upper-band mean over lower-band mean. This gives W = 1.1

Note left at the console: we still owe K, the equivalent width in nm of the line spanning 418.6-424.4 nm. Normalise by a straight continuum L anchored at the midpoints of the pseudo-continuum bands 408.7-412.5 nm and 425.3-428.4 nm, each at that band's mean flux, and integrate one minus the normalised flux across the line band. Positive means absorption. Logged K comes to 0.29 nm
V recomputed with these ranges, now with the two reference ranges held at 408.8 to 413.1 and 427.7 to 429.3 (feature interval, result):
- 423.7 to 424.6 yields -0.096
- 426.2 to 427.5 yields 0.087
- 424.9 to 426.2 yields 0.168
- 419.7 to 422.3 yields 0.023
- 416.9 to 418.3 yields 0.074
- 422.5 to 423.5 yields 0.345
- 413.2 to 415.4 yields 0.299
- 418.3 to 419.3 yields 0.047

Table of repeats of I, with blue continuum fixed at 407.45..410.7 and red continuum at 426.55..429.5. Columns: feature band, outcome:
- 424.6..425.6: 0.10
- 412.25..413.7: 0.03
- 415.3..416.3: -0.03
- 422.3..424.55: 0.14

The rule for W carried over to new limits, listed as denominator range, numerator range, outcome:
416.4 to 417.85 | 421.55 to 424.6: 0.94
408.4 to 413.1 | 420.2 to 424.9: 0.95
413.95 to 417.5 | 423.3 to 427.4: 1.05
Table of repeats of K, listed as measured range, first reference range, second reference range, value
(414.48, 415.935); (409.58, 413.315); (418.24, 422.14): 0.09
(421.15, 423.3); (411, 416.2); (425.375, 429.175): 0.25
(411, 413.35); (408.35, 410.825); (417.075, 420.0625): 0.04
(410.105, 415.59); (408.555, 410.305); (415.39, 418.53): 0.39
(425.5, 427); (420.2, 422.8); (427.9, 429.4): -0.11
